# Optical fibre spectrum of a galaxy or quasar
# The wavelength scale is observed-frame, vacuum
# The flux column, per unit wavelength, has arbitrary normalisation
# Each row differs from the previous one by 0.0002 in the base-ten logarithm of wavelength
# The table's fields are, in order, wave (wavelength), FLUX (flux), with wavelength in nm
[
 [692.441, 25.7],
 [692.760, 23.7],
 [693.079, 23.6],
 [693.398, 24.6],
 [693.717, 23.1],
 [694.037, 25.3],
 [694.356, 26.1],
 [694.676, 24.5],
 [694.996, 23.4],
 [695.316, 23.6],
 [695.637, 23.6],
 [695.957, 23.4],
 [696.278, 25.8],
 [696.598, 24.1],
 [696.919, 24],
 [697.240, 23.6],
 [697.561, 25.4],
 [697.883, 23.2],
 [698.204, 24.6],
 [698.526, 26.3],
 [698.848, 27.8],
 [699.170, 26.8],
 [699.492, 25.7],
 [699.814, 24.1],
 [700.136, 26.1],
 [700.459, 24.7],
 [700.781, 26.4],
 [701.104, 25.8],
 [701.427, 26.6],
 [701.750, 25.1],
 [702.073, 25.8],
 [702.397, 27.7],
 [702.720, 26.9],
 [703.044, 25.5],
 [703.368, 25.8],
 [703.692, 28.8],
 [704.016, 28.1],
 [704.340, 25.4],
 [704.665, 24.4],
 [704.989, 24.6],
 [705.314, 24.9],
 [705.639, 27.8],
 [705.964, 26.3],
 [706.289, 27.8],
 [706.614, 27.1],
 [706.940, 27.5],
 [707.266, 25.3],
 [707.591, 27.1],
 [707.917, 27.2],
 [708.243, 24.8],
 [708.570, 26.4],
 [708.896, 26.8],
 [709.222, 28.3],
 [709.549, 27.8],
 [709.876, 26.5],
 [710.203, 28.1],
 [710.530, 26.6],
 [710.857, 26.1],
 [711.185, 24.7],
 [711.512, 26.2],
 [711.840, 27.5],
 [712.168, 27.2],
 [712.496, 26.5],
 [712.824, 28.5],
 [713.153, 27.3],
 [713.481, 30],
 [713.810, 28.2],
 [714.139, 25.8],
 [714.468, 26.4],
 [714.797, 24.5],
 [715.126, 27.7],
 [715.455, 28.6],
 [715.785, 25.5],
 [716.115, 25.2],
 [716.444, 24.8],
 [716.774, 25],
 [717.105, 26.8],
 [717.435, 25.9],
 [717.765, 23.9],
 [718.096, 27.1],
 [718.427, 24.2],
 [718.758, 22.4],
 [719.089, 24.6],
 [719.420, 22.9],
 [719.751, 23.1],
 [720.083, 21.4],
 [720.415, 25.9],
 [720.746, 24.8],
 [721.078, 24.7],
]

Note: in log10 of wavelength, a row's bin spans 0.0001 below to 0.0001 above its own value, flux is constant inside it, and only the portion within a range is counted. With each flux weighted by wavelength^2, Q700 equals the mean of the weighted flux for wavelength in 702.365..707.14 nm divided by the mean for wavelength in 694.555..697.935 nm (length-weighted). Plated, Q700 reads 1.13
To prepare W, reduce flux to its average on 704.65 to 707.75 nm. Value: 26.4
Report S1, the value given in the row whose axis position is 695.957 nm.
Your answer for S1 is 23.4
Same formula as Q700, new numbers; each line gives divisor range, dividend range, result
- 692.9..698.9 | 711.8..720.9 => 1.11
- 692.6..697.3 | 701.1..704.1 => 1.13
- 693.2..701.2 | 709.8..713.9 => 1.14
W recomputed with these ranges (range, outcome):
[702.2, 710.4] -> 26.7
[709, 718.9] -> 26.5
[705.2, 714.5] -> 26.9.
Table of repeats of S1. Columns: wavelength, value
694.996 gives 23.4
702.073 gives 25.8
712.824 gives 28.5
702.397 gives 27.7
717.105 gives 26.8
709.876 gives 26.5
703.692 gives 28.8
